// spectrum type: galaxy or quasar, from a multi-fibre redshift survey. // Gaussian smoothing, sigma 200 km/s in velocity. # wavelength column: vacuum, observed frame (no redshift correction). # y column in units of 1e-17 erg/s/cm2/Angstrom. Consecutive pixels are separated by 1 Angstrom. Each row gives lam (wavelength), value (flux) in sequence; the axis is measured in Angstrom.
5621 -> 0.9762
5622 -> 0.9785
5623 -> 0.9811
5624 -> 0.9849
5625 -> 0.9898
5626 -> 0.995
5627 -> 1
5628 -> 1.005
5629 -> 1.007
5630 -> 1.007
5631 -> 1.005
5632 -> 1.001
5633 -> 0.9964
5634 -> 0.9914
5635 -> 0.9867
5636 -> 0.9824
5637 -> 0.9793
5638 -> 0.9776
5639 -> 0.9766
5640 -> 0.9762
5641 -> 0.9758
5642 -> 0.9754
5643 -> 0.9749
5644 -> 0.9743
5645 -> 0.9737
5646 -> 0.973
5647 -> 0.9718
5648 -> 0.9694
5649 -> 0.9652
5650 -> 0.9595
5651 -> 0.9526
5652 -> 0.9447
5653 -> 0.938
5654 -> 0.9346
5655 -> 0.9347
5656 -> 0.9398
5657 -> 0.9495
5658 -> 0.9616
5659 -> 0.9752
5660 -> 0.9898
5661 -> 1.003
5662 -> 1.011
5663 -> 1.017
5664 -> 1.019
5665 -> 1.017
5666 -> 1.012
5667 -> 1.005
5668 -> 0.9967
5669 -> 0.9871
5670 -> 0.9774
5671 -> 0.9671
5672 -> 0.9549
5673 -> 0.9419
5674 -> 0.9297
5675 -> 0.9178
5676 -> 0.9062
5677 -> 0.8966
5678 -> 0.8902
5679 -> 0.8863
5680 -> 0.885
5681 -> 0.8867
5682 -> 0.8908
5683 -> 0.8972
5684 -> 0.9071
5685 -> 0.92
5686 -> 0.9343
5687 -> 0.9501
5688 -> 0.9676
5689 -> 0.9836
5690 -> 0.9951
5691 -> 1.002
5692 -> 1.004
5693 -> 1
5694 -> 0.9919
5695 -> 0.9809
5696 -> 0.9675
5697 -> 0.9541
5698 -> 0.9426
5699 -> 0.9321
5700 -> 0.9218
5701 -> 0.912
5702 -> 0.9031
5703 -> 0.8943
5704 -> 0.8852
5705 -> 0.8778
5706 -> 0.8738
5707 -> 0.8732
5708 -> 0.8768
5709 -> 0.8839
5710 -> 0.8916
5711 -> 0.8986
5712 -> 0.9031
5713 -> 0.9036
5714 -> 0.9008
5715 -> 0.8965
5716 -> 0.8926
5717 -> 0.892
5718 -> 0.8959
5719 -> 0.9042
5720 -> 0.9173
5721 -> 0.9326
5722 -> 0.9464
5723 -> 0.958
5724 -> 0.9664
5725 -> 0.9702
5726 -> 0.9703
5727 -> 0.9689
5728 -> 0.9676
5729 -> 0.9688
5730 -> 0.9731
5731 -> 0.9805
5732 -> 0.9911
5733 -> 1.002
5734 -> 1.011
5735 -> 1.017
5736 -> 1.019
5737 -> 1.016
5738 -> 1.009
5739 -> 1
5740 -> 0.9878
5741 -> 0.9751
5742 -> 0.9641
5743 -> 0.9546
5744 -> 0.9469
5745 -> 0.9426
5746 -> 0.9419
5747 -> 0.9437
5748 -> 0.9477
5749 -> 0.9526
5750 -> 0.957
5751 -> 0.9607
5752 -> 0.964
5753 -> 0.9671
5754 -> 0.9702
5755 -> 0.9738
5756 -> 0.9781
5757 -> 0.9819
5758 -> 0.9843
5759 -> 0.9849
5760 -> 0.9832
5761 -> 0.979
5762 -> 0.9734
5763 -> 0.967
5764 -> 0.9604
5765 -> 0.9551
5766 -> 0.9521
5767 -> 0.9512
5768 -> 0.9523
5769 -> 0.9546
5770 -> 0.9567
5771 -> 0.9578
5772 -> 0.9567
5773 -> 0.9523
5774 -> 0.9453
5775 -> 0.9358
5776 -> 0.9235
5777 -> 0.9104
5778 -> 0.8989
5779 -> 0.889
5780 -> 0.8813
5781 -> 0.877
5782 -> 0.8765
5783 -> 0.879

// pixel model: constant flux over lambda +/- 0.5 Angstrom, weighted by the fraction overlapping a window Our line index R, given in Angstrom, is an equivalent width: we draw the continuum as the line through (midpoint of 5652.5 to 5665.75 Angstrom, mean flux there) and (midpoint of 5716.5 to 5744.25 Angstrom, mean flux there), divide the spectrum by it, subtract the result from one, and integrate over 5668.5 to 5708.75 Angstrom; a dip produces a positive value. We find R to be 1.7 Angstrom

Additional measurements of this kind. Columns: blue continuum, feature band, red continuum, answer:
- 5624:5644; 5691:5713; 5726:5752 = 1.27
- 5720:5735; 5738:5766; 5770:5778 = -0.38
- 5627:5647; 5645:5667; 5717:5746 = 0.19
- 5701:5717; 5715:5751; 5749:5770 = -1.34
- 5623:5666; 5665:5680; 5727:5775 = 0.46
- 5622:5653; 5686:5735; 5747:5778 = 1.41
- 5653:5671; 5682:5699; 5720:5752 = 0.33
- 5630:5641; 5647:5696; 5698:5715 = -0.83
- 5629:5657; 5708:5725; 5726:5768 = 1.06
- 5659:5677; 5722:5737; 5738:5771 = -0.22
